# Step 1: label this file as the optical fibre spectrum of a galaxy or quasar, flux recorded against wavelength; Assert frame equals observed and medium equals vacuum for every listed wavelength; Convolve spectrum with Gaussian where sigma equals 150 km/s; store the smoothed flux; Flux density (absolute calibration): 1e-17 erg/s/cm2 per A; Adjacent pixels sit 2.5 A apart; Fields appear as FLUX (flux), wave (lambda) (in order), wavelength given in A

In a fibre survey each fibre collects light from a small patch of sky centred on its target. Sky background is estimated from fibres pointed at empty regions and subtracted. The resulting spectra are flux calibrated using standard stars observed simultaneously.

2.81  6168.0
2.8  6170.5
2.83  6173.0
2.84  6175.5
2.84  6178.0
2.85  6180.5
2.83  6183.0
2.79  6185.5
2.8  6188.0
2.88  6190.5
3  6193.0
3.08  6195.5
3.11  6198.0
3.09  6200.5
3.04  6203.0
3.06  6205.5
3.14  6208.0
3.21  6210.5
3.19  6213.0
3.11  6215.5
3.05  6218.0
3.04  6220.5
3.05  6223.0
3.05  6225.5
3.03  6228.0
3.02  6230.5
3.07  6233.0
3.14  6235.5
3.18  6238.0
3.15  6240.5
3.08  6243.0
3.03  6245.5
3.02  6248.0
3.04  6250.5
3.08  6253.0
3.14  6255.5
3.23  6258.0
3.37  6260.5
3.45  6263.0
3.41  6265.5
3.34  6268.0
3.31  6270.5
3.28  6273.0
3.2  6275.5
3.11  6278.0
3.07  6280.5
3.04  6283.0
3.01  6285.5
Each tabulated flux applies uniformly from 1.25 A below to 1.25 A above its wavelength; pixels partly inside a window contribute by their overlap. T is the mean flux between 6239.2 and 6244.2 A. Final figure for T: 3.12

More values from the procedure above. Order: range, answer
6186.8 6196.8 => 2.94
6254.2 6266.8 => 3.32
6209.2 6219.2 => 3.14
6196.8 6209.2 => 3.09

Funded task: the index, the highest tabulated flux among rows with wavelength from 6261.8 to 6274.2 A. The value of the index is 3.45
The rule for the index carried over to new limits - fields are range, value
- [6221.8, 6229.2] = 3.05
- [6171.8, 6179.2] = 2.84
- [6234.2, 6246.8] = 3.18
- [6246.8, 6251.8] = 3.04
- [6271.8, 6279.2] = 3.28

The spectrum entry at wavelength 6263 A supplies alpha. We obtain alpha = 3.45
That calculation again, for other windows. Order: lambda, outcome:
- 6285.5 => 3.01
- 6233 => 3.07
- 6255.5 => 3.14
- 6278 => 3.11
